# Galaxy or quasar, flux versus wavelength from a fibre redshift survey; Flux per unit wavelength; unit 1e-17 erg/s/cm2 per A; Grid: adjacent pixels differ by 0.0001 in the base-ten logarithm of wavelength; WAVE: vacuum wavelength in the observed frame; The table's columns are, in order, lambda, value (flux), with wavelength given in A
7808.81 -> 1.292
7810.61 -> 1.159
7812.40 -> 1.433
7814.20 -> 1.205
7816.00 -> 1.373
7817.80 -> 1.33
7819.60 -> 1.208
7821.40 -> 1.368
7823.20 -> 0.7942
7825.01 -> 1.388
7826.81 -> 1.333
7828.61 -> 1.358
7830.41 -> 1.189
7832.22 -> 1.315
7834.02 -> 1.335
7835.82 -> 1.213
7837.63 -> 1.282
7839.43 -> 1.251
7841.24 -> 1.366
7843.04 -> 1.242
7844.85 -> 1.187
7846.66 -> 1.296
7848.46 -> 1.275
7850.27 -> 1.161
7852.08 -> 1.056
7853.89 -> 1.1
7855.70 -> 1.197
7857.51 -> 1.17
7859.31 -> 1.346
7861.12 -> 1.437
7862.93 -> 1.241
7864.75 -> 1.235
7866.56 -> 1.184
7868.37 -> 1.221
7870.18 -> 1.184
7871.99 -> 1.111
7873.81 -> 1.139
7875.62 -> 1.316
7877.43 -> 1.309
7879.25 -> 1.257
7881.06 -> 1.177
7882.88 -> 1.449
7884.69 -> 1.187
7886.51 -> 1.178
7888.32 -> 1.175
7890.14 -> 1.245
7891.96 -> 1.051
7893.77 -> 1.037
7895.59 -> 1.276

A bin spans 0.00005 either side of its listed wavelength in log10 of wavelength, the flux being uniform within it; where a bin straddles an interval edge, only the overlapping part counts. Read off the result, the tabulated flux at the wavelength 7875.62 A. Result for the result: 1.316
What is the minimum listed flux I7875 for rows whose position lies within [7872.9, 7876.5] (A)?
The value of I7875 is 1.139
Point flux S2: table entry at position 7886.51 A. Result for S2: 1.178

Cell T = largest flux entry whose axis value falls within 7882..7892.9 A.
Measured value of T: 1.449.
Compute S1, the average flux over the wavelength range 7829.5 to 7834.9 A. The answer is 1.28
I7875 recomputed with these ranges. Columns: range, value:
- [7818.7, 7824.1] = 0.7942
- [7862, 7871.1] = 1.184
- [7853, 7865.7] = 1.1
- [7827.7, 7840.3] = 1.189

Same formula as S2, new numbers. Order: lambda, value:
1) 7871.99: 1.111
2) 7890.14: 1.245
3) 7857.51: 1.17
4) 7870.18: 1.184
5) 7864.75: 1.235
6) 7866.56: 1.184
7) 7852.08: 1.056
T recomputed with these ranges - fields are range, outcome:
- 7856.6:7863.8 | 1.437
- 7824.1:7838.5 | 1.388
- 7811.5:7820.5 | 1.433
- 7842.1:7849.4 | 1.296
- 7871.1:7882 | 1.316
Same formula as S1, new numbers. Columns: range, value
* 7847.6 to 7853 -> 1.16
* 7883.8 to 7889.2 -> 1.18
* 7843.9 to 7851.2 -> 1.23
